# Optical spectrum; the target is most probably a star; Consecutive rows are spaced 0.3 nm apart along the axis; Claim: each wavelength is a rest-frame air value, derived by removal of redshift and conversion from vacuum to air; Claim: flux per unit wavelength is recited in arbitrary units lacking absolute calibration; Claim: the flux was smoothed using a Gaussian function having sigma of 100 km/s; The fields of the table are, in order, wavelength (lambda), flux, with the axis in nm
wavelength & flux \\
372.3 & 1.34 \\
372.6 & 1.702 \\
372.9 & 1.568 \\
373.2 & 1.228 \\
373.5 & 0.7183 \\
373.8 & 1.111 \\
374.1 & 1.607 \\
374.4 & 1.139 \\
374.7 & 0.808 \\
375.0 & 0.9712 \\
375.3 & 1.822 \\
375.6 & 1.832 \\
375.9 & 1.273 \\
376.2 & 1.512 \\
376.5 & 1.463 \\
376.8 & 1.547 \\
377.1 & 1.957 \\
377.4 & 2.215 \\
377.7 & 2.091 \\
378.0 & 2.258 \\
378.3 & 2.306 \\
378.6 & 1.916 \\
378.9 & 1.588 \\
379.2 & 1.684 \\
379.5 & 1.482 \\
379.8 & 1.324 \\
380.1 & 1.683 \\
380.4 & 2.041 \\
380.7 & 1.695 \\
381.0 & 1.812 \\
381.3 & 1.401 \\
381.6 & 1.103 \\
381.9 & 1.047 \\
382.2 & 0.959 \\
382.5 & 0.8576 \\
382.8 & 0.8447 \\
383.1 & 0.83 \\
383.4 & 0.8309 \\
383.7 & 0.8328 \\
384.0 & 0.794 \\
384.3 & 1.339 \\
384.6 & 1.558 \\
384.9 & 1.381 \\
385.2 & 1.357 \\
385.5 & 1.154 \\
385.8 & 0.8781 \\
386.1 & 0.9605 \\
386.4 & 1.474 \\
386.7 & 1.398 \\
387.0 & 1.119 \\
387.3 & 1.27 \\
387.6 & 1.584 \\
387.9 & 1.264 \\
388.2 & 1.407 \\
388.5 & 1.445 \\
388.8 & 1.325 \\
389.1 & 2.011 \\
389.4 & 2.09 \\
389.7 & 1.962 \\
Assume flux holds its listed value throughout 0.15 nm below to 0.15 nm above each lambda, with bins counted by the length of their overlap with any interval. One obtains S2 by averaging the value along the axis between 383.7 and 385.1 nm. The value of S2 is 1.22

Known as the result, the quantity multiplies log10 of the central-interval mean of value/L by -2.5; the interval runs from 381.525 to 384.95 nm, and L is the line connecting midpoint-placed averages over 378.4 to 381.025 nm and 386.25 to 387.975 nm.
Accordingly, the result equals 0.44 mag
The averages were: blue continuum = 1.7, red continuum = 1.36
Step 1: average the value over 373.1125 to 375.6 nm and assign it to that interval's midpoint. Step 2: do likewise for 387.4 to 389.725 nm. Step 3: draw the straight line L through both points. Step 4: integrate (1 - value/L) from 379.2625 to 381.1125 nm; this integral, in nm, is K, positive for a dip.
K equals -0.39 nm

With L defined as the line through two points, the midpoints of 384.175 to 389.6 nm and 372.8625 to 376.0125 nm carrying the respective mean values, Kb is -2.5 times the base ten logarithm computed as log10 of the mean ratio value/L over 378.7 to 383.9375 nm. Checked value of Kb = 0.035 mag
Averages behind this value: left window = 1.27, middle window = 1.29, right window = 1.4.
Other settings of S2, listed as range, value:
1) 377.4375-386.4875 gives 1.39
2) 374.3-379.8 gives 1.65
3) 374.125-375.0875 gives 1.06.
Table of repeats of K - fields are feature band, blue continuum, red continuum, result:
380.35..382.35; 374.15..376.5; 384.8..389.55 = -0.05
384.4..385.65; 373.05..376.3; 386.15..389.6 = 0.06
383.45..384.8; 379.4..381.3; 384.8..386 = 0.18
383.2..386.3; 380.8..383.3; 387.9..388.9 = 0.29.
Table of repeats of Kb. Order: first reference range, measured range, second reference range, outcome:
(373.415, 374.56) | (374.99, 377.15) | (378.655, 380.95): -0.167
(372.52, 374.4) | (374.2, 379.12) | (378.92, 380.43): -0.141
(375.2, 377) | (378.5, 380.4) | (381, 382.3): -0.205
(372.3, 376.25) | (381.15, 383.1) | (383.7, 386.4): 0.192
